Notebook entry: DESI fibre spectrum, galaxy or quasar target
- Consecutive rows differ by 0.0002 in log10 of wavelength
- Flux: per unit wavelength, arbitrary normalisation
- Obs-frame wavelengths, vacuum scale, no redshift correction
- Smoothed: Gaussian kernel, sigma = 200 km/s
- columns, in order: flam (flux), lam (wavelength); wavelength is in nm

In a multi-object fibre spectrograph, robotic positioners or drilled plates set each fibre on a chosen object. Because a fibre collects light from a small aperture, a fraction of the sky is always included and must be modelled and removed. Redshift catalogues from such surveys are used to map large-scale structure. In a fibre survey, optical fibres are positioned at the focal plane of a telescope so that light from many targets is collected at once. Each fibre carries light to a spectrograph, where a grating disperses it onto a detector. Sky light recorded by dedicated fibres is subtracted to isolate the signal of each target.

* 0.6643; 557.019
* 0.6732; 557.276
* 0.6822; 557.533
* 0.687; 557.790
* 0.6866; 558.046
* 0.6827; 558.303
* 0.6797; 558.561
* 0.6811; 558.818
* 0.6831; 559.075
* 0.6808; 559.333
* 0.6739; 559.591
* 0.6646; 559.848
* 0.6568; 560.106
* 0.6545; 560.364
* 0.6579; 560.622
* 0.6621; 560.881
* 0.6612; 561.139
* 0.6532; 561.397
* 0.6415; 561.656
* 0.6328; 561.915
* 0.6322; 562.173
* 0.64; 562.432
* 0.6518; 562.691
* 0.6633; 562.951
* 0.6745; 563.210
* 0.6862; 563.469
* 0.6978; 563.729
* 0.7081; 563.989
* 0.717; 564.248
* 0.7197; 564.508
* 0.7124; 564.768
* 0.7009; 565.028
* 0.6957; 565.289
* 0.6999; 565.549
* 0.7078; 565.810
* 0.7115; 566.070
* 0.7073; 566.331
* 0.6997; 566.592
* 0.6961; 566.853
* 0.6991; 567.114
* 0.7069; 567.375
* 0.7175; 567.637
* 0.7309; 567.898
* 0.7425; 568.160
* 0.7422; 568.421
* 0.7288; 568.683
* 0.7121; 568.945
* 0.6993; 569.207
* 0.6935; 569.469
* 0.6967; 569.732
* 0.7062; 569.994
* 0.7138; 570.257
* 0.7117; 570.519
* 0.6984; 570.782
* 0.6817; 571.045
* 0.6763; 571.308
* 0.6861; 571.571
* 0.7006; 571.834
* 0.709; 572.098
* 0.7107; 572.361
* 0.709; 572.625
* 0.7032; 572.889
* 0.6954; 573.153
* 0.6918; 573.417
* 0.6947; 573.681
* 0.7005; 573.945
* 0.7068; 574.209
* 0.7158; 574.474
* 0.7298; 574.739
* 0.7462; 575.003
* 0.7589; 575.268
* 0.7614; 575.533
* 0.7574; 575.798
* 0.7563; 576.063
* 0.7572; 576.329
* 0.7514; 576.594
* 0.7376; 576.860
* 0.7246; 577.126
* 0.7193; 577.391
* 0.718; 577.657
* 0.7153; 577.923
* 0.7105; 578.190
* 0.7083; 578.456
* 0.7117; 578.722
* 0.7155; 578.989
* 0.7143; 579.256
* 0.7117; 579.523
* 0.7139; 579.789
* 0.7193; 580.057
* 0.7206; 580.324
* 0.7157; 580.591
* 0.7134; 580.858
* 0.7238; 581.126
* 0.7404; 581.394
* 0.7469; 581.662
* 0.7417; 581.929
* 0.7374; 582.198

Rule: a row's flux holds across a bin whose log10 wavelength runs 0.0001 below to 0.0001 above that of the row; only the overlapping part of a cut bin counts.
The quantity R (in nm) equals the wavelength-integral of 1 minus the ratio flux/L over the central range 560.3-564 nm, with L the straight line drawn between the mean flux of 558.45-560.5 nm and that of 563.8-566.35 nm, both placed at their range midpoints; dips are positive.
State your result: 0.16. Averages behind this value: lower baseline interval 0.672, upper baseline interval 0.708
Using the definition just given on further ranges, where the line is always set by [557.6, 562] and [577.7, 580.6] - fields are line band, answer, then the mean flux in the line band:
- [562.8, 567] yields -0.12 nm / 0.7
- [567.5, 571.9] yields -0.11 nm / 0.708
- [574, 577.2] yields -0.16 nm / 0.741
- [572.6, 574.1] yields 0.00 nm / 0.699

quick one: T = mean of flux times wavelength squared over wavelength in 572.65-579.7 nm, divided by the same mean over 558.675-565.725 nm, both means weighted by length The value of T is 1.1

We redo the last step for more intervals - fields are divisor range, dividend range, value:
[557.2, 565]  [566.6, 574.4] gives 1.08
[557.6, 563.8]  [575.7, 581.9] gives 1.16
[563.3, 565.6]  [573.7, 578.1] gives 1.08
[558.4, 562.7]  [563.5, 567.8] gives 1.09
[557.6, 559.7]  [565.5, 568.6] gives 1.08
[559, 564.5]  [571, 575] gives 1.10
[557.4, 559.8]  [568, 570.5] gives 1.09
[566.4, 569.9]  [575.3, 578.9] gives 1.06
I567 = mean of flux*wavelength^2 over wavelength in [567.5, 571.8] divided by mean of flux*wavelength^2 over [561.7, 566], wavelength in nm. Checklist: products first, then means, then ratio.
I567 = 1.06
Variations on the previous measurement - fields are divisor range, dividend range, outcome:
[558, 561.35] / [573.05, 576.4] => 1.15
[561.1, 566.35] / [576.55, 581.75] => 1.12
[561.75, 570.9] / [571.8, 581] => 1.07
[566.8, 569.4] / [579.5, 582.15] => 1.06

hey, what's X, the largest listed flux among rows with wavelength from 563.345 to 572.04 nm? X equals 0.7425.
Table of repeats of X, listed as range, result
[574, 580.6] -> 0.7614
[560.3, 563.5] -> 0.6862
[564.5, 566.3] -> 0.7197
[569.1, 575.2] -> 0.7462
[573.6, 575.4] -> 0.7589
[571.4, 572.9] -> 0.7107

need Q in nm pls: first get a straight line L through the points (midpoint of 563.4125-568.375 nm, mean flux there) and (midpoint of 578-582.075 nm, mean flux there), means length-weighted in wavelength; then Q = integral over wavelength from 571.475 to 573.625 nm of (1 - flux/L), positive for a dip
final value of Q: 0.041 nm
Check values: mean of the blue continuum 0.709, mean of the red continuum 0.72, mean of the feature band 0.701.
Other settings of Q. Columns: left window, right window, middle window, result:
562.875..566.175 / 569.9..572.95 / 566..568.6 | -0.06 nm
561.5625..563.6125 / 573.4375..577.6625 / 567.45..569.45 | -0.10 nm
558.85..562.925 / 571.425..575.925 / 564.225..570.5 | -0.22 nm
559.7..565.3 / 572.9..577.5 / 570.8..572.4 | 0.04 nm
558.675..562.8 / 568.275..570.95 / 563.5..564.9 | -0.06 nm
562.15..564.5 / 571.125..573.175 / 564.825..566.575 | -0.05 nm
